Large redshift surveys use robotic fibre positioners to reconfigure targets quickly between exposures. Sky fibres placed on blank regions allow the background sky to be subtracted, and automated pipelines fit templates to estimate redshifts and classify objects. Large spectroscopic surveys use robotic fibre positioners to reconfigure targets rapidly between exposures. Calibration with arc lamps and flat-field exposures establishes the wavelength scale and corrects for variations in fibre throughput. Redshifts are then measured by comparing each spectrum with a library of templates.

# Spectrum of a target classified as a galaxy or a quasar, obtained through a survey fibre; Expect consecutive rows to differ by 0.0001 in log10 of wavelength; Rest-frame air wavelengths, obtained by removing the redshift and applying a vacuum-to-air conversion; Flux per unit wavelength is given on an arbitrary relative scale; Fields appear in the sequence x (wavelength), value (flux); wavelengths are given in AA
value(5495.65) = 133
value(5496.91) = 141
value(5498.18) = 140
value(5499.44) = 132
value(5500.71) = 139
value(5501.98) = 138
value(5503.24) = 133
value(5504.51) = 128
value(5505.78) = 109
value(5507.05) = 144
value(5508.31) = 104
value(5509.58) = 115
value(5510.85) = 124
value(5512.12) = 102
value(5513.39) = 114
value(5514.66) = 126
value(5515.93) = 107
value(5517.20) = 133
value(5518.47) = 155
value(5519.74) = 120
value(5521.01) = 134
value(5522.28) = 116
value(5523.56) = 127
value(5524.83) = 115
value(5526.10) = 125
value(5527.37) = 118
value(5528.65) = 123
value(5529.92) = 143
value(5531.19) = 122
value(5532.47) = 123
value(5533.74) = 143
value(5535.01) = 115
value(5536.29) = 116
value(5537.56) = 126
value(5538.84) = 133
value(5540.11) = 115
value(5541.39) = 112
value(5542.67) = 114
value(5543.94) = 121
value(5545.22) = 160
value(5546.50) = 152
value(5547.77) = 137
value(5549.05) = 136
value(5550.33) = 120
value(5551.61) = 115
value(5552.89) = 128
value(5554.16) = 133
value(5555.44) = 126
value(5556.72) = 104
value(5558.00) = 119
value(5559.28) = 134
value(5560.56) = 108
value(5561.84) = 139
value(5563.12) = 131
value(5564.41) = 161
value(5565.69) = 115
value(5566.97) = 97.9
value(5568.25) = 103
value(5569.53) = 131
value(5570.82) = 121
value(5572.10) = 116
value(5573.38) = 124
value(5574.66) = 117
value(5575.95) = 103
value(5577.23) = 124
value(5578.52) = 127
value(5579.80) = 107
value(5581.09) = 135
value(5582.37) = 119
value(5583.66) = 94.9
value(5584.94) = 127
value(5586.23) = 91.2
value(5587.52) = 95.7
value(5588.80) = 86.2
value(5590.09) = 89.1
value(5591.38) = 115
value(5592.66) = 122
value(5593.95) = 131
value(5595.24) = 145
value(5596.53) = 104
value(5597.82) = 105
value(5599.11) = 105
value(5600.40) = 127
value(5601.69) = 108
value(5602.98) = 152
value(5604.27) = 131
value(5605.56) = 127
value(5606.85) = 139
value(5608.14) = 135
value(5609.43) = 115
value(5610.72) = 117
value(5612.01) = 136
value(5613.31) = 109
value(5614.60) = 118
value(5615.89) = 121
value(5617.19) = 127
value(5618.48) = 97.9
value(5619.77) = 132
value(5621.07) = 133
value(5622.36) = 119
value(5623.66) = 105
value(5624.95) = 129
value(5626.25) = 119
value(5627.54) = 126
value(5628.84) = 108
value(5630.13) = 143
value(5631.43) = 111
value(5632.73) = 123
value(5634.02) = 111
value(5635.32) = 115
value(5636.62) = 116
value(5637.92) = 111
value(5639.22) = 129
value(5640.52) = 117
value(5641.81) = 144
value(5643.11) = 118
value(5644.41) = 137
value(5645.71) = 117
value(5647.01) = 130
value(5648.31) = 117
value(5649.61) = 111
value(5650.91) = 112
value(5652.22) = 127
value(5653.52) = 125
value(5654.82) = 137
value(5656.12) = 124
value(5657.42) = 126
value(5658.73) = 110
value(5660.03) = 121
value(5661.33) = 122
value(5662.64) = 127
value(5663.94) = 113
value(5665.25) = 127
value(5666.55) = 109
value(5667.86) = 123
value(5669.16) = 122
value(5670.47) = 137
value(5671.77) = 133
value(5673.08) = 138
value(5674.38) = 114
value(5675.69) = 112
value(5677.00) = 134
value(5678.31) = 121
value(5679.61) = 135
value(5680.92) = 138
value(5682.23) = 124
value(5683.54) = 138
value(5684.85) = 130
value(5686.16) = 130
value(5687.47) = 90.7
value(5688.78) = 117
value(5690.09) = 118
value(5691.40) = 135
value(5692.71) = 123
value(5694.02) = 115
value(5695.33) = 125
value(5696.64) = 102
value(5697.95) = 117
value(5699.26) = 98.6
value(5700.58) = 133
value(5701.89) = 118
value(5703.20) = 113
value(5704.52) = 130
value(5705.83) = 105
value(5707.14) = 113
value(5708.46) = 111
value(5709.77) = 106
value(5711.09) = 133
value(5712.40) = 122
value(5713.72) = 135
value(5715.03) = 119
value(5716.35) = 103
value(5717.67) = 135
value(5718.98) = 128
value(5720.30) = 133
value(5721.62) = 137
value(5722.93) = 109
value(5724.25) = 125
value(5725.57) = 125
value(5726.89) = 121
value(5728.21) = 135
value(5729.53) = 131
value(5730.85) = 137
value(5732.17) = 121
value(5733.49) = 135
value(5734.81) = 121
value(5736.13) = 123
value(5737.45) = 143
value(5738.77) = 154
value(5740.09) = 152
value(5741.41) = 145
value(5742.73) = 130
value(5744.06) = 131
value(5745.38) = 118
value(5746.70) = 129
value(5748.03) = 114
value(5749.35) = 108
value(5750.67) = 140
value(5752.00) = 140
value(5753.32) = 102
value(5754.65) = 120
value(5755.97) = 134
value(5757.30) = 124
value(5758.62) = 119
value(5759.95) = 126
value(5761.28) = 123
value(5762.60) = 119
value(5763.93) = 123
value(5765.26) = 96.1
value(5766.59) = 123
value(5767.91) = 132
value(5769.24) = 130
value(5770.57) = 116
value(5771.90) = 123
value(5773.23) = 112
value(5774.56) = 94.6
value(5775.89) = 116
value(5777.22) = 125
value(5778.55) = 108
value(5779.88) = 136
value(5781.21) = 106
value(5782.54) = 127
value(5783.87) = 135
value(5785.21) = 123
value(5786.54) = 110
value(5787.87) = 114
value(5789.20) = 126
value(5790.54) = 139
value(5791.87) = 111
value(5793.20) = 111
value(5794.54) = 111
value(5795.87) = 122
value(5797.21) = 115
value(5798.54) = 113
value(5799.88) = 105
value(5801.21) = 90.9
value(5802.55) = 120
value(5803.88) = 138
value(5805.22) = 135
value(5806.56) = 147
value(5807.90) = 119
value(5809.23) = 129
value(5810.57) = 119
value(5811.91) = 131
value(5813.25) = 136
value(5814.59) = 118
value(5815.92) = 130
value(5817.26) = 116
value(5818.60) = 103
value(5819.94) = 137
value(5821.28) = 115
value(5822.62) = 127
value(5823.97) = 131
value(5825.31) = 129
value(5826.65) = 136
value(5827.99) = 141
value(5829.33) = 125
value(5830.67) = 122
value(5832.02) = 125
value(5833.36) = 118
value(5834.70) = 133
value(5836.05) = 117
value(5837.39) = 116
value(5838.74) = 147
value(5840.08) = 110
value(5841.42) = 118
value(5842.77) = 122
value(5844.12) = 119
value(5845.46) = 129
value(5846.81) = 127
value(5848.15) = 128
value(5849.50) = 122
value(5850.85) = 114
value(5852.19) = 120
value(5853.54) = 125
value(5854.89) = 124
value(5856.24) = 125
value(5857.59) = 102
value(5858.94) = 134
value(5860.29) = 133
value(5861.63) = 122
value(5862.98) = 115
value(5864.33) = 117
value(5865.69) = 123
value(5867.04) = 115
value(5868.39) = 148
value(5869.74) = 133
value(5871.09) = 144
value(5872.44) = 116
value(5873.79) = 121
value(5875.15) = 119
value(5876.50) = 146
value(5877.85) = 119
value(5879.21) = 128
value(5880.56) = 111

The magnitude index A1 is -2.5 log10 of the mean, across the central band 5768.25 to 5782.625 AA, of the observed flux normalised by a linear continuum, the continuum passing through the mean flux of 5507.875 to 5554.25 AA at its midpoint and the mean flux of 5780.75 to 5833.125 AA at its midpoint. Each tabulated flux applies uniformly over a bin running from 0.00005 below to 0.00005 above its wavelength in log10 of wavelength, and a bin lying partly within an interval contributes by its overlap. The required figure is 0.05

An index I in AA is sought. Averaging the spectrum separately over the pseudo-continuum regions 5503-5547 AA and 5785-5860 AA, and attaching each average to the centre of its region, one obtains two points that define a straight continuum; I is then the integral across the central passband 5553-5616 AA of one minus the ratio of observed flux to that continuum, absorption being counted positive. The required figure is 2.5 AA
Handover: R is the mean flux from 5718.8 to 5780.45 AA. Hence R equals 125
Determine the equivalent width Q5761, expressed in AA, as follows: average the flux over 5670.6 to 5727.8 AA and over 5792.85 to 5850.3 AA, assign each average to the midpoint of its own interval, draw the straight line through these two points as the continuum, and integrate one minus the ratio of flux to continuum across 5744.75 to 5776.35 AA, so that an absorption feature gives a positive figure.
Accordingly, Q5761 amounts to 0.7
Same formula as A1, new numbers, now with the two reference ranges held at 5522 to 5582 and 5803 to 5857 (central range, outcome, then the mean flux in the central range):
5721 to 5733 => -0.02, 127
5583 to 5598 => 0.14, 109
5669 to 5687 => -0.03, 129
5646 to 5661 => 0.03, 122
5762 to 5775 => 0.07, 117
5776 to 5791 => 0.03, 122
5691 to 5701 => 0.06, 118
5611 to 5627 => 0.04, 120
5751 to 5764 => 0.02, 123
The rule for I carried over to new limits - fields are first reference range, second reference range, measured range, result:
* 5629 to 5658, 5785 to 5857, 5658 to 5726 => 0.5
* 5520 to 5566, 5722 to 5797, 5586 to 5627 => 2.3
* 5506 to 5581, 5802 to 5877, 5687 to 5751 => 0.5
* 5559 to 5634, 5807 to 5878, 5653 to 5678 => -0.6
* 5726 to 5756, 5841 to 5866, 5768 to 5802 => 2.6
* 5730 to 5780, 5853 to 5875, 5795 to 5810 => 0.4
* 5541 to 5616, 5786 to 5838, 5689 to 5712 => 0.8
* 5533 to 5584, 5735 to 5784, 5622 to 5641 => 0.8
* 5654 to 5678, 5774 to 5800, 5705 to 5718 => 0.4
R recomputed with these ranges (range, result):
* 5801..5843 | 125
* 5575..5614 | 117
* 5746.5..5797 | 120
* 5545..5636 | 121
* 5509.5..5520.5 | 122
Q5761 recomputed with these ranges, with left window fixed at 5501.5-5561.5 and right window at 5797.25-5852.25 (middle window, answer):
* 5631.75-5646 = 0.34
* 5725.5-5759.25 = -1.33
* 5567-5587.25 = 1.56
